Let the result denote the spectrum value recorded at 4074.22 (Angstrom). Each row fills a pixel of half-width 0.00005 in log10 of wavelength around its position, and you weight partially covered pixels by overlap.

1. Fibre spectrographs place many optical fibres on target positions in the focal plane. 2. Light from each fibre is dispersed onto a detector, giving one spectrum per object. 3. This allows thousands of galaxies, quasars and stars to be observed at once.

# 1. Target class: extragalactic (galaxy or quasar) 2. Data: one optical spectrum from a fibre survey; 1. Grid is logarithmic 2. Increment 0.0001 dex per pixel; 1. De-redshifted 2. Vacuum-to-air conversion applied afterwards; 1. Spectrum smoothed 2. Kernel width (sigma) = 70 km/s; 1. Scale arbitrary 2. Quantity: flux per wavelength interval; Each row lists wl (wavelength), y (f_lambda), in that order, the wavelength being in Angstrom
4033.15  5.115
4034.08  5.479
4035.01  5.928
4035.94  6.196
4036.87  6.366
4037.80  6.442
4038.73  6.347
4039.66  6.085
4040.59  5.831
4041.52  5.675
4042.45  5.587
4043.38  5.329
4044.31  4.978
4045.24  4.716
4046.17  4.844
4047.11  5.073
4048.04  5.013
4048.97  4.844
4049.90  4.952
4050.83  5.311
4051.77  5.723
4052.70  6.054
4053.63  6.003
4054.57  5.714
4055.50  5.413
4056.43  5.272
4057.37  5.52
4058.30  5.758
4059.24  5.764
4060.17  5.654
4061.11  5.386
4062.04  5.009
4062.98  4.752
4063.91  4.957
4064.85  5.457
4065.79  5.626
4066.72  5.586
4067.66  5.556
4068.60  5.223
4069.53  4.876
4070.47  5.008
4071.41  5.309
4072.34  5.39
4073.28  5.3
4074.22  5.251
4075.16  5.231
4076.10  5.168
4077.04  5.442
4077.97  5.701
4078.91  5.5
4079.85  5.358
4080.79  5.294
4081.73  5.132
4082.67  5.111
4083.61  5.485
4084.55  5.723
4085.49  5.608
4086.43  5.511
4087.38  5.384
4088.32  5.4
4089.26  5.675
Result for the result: 5.251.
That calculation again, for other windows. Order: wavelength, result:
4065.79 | 5.626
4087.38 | 5.384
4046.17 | 4.844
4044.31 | 4.978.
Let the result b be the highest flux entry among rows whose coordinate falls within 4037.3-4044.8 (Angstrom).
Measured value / 6.442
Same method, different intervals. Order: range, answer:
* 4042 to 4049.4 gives 5.587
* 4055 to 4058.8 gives 5.758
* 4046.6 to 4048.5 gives 5.073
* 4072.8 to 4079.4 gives 5.701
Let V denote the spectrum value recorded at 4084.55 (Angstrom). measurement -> 5.723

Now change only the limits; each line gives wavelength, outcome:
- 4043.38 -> 5.329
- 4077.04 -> 5.442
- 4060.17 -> 5.654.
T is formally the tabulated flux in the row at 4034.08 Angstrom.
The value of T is 5.479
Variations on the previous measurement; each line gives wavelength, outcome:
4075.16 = 5.231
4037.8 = 6.442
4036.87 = 6.366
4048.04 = 5.013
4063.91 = 4.957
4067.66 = 5.556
